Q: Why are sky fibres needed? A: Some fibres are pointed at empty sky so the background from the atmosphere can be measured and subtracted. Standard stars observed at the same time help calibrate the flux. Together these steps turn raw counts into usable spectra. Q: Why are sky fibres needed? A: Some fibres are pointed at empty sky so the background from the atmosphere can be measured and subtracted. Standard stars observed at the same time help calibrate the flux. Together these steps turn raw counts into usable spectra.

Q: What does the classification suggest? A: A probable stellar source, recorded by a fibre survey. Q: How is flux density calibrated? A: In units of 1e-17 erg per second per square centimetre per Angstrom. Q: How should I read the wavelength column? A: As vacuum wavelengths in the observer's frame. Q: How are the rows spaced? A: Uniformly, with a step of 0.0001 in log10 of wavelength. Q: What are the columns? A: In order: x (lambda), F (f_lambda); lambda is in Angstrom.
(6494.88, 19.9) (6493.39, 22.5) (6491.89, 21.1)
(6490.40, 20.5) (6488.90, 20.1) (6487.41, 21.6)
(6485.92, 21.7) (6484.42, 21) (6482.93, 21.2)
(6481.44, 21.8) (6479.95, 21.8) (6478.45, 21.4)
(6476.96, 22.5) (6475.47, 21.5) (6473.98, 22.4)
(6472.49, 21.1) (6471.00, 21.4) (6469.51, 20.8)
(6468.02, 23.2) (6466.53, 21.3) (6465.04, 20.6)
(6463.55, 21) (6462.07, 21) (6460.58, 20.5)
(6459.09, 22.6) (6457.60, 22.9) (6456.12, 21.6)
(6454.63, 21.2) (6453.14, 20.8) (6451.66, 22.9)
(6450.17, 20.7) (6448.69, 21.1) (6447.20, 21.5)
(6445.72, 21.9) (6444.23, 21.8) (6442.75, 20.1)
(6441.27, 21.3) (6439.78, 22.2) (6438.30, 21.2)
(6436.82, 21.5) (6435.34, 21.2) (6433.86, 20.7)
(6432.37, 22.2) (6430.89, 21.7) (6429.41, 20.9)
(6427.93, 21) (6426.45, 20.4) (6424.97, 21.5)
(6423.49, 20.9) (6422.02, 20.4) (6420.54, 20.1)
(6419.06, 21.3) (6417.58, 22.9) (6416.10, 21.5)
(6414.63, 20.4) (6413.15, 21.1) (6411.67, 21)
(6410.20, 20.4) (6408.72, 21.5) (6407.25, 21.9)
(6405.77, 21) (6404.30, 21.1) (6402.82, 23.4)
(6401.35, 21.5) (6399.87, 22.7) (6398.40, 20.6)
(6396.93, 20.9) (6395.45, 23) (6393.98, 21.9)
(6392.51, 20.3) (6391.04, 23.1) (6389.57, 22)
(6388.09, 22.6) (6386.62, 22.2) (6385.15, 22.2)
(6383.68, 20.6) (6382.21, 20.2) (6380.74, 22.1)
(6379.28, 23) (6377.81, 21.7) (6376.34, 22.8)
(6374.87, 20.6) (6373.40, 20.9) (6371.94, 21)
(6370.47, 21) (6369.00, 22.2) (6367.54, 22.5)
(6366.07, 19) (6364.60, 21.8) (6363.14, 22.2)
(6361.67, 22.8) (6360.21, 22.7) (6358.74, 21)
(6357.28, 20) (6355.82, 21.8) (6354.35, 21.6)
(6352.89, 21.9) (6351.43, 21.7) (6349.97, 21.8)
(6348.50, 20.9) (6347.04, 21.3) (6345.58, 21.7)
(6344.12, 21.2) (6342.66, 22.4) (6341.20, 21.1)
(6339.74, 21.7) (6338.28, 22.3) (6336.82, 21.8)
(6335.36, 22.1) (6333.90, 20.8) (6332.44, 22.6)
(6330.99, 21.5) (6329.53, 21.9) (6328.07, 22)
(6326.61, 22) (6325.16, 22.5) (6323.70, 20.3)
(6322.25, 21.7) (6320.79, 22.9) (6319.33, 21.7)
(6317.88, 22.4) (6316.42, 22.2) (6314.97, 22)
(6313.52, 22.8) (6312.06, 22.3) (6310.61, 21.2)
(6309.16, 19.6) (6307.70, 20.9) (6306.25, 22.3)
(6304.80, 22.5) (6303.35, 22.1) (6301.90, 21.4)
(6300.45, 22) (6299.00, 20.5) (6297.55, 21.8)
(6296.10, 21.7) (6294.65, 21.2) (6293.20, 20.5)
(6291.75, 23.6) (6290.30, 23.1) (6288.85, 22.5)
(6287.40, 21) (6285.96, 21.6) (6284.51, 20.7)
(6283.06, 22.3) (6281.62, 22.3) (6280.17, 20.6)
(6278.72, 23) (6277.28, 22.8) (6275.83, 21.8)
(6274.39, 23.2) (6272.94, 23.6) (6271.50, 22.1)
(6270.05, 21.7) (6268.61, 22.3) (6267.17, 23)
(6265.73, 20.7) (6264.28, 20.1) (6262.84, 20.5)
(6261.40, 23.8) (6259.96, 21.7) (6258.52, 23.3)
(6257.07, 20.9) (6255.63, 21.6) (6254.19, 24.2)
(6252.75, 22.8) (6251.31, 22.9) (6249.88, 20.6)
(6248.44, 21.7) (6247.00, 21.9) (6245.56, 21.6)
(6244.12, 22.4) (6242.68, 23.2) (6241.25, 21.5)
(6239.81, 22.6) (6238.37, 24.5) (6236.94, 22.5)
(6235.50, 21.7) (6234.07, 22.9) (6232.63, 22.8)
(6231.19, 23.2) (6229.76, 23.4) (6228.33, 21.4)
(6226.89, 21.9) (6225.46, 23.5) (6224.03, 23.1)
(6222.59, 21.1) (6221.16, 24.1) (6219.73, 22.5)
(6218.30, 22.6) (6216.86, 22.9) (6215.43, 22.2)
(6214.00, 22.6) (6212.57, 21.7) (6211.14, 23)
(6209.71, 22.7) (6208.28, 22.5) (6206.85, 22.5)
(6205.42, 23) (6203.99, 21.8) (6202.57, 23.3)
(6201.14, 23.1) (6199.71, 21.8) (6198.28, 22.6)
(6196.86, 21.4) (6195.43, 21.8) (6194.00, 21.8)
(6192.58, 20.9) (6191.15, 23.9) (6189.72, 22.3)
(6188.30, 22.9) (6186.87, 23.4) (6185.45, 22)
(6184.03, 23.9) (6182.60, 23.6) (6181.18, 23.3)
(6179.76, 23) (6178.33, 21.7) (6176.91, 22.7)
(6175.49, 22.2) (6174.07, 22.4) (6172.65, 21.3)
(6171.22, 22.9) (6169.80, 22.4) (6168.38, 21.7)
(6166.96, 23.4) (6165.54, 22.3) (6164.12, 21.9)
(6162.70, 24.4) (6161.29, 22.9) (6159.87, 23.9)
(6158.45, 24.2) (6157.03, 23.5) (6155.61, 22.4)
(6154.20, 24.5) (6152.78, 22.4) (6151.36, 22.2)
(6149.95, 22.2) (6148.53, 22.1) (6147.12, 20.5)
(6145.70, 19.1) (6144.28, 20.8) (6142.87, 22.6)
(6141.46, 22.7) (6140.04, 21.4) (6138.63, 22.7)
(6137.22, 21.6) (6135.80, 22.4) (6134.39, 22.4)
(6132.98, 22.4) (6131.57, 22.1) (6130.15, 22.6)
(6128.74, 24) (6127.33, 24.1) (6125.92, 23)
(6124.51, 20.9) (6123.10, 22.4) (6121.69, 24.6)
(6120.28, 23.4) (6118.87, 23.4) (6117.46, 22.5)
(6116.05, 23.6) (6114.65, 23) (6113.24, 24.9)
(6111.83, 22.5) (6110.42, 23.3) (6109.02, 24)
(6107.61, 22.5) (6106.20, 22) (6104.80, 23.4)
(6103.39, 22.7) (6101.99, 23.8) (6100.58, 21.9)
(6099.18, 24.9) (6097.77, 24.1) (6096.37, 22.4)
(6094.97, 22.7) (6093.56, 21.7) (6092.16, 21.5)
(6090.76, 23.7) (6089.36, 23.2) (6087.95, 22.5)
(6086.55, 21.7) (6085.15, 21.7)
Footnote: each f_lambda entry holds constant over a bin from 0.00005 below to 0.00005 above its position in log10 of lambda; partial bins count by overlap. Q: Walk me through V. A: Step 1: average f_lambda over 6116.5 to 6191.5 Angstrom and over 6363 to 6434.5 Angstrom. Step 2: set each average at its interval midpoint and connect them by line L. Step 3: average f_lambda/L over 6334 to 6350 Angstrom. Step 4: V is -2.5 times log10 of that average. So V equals 0.01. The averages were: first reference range 22.6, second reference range 21.5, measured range 21.6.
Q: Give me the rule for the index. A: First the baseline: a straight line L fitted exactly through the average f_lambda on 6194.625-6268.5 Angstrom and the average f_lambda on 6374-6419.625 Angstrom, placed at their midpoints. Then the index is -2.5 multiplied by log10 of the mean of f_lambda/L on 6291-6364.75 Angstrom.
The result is 0.01 mag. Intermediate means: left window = 22.4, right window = 21.7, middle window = 21.7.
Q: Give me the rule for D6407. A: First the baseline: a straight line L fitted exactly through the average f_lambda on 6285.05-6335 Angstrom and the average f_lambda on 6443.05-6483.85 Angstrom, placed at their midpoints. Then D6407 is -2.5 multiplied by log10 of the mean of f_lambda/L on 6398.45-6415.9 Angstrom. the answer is 0.01 mag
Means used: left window 21.8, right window 21.6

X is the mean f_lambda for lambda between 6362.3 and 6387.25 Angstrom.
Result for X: 21.5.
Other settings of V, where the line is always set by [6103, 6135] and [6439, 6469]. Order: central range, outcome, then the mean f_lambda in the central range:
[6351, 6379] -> 0.018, 21.6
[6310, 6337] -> 0.008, 21.9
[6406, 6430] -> 0.030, 21.1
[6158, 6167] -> -0.020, 23.3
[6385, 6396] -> -0.017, 22.1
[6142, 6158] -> 0.039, 22.1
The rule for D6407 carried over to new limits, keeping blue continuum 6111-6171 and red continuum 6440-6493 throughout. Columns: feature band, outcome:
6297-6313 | 0.03 mag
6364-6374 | 0.03 mag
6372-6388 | 0.01 mag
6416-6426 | 0.02 mag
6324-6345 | 0.01 mag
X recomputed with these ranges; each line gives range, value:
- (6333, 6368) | 21.6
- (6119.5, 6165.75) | 22.6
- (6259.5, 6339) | 21.9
